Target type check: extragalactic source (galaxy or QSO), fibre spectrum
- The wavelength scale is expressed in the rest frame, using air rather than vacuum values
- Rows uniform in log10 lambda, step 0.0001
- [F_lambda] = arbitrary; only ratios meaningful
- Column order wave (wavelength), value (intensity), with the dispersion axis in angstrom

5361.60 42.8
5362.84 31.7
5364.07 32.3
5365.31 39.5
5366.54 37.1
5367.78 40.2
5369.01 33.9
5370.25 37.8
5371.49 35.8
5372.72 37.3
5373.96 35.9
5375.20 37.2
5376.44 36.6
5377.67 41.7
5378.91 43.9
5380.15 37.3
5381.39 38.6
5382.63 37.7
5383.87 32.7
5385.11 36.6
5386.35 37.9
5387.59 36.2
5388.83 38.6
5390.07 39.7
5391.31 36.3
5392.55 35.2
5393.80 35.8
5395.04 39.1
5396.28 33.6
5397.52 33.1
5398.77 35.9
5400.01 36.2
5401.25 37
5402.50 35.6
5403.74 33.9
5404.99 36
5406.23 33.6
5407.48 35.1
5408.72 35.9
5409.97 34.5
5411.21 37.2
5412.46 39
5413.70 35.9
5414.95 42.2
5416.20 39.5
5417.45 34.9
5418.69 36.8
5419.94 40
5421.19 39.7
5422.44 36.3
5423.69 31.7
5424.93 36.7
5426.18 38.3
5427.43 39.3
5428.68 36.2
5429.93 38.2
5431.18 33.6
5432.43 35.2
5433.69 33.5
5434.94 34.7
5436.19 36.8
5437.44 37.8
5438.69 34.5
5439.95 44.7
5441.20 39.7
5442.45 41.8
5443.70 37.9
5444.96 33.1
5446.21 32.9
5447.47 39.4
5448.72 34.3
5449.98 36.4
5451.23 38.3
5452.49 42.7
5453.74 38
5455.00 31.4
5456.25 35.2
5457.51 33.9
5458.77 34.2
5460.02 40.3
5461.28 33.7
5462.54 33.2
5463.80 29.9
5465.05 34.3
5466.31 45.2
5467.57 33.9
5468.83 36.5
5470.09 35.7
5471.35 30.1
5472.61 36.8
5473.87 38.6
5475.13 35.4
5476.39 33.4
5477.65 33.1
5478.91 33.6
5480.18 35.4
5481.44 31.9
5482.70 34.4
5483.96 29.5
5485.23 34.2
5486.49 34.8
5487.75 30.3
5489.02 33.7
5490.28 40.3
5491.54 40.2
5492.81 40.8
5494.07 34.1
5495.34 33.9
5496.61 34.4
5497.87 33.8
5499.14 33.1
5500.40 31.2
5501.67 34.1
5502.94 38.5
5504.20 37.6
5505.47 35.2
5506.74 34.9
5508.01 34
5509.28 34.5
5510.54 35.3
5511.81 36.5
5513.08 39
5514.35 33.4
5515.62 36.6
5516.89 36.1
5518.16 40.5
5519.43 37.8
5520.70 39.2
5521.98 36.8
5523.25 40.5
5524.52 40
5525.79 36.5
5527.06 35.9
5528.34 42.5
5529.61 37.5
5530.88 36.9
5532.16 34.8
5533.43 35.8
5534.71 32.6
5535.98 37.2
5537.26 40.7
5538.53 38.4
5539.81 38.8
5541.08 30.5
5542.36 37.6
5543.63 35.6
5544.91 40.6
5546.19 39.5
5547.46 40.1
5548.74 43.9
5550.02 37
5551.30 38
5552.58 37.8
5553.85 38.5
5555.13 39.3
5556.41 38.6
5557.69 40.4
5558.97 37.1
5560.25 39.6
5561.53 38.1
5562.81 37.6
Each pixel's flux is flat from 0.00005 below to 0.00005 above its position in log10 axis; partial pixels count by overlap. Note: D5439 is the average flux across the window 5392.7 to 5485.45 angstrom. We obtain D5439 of 36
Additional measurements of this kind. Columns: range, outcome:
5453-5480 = 35.1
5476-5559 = 36.5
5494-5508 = 34.6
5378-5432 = 36.8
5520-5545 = 37.3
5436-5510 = 35.6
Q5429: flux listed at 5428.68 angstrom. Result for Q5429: 36.2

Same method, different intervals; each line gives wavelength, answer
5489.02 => 33.7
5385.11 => 36.6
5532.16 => 34.8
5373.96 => 35.9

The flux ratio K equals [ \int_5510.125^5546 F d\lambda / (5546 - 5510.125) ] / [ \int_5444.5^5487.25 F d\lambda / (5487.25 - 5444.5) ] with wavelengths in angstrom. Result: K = 1.06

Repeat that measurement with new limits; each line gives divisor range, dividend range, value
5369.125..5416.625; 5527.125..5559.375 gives 1.03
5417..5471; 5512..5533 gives 1.03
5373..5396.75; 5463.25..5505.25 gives 0.93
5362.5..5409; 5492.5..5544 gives 1.00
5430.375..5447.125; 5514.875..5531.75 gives 1.04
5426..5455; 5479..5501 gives 0.93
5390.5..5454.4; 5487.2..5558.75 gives 1.01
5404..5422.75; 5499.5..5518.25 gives 0.96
